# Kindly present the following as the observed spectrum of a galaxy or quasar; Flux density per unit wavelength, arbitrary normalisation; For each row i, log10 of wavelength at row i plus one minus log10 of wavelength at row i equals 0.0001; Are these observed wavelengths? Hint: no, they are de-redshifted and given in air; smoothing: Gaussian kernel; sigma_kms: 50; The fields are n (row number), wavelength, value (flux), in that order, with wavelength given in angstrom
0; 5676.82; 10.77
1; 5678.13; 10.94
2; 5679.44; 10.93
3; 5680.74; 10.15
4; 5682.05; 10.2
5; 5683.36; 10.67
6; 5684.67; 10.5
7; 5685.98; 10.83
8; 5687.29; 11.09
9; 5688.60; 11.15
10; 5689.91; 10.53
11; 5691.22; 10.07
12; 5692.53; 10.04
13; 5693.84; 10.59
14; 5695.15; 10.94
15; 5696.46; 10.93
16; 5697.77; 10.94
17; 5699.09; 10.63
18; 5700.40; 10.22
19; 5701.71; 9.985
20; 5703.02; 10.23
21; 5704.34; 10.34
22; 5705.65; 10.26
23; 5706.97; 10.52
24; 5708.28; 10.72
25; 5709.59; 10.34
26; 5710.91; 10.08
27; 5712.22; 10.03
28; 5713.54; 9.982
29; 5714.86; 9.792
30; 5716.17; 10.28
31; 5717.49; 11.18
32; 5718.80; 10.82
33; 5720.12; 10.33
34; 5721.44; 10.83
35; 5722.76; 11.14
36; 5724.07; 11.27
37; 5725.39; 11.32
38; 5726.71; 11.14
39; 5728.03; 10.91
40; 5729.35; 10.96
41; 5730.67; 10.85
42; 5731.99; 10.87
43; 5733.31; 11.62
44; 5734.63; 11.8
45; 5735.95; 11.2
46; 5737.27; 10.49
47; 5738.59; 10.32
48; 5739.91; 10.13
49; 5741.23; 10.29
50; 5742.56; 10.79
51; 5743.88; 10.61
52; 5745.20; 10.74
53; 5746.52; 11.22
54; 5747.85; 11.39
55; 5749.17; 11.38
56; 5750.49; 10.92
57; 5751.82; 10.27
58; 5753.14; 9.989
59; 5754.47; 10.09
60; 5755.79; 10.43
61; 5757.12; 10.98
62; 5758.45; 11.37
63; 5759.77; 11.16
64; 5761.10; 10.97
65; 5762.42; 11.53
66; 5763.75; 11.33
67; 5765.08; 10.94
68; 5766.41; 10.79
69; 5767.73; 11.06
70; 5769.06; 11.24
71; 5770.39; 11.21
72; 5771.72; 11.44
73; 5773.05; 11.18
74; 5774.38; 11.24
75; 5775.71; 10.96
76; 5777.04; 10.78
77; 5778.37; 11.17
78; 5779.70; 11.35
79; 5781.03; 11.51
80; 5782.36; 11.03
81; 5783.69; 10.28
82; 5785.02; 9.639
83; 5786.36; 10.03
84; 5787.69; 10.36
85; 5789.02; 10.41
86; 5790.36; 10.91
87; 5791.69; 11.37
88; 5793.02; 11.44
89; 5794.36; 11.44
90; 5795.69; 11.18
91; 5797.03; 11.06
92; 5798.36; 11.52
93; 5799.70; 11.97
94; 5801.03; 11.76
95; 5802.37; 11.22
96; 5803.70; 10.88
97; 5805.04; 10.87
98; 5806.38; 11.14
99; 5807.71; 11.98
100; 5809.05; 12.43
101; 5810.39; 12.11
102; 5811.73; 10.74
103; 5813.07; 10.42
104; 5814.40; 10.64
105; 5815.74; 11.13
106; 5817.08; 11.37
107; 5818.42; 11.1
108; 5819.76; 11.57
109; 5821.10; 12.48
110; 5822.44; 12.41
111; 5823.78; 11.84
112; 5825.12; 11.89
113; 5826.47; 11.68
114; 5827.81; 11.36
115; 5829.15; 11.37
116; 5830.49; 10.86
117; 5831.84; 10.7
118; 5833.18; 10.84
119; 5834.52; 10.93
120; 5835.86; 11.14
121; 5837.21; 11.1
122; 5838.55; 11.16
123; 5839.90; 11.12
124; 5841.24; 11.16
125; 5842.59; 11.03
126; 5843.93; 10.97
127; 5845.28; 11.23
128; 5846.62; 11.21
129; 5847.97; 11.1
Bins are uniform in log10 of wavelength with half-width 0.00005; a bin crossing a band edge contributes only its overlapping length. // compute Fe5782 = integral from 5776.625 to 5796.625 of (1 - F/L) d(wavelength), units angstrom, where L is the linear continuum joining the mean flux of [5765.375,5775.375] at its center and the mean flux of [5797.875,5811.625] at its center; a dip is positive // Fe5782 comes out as 0.8 angstrom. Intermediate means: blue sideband 11.2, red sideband 11.6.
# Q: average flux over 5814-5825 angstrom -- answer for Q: 11.6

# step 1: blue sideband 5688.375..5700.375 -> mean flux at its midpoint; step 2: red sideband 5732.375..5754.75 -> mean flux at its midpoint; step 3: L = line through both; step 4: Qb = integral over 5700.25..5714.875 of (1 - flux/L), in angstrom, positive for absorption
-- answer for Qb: 0.6 angstrom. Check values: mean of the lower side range 10.6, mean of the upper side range 10.8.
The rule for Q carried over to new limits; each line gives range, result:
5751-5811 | 11.1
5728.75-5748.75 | 10.9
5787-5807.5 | 11.2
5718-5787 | 10.9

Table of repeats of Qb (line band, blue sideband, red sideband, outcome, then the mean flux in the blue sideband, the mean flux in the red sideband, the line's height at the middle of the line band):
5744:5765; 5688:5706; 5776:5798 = -0.3 angstrom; 10.5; 10.9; 10.7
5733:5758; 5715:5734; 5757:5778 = 0.6 angstrom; 10.9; 11.1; 11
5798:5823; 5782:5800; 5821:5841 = -0.8 angstrom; 10.9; 11.4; 11.1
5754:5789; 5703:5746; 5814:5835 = 0.3 angstrom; 10.7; 11.4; 11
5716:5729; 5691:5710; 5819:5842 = -0.4 angstrom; 10.5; 11.4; 10.6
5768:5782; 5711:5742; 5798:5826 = 0.0 angstrom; 10.7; 11.5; 11.2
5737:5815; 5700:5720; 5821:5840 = -0.7 angstrom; 10.3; 11.4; 10.9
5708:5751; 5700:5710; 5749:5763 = -0.9 angstrom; 10.3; 10.8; 10.6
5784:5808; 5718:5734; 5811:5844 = 0.3 angstrom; 11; 11.2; 11.2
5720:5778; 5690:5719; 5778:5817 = -1.1 angstrom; 10.4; 11.1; 10.7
